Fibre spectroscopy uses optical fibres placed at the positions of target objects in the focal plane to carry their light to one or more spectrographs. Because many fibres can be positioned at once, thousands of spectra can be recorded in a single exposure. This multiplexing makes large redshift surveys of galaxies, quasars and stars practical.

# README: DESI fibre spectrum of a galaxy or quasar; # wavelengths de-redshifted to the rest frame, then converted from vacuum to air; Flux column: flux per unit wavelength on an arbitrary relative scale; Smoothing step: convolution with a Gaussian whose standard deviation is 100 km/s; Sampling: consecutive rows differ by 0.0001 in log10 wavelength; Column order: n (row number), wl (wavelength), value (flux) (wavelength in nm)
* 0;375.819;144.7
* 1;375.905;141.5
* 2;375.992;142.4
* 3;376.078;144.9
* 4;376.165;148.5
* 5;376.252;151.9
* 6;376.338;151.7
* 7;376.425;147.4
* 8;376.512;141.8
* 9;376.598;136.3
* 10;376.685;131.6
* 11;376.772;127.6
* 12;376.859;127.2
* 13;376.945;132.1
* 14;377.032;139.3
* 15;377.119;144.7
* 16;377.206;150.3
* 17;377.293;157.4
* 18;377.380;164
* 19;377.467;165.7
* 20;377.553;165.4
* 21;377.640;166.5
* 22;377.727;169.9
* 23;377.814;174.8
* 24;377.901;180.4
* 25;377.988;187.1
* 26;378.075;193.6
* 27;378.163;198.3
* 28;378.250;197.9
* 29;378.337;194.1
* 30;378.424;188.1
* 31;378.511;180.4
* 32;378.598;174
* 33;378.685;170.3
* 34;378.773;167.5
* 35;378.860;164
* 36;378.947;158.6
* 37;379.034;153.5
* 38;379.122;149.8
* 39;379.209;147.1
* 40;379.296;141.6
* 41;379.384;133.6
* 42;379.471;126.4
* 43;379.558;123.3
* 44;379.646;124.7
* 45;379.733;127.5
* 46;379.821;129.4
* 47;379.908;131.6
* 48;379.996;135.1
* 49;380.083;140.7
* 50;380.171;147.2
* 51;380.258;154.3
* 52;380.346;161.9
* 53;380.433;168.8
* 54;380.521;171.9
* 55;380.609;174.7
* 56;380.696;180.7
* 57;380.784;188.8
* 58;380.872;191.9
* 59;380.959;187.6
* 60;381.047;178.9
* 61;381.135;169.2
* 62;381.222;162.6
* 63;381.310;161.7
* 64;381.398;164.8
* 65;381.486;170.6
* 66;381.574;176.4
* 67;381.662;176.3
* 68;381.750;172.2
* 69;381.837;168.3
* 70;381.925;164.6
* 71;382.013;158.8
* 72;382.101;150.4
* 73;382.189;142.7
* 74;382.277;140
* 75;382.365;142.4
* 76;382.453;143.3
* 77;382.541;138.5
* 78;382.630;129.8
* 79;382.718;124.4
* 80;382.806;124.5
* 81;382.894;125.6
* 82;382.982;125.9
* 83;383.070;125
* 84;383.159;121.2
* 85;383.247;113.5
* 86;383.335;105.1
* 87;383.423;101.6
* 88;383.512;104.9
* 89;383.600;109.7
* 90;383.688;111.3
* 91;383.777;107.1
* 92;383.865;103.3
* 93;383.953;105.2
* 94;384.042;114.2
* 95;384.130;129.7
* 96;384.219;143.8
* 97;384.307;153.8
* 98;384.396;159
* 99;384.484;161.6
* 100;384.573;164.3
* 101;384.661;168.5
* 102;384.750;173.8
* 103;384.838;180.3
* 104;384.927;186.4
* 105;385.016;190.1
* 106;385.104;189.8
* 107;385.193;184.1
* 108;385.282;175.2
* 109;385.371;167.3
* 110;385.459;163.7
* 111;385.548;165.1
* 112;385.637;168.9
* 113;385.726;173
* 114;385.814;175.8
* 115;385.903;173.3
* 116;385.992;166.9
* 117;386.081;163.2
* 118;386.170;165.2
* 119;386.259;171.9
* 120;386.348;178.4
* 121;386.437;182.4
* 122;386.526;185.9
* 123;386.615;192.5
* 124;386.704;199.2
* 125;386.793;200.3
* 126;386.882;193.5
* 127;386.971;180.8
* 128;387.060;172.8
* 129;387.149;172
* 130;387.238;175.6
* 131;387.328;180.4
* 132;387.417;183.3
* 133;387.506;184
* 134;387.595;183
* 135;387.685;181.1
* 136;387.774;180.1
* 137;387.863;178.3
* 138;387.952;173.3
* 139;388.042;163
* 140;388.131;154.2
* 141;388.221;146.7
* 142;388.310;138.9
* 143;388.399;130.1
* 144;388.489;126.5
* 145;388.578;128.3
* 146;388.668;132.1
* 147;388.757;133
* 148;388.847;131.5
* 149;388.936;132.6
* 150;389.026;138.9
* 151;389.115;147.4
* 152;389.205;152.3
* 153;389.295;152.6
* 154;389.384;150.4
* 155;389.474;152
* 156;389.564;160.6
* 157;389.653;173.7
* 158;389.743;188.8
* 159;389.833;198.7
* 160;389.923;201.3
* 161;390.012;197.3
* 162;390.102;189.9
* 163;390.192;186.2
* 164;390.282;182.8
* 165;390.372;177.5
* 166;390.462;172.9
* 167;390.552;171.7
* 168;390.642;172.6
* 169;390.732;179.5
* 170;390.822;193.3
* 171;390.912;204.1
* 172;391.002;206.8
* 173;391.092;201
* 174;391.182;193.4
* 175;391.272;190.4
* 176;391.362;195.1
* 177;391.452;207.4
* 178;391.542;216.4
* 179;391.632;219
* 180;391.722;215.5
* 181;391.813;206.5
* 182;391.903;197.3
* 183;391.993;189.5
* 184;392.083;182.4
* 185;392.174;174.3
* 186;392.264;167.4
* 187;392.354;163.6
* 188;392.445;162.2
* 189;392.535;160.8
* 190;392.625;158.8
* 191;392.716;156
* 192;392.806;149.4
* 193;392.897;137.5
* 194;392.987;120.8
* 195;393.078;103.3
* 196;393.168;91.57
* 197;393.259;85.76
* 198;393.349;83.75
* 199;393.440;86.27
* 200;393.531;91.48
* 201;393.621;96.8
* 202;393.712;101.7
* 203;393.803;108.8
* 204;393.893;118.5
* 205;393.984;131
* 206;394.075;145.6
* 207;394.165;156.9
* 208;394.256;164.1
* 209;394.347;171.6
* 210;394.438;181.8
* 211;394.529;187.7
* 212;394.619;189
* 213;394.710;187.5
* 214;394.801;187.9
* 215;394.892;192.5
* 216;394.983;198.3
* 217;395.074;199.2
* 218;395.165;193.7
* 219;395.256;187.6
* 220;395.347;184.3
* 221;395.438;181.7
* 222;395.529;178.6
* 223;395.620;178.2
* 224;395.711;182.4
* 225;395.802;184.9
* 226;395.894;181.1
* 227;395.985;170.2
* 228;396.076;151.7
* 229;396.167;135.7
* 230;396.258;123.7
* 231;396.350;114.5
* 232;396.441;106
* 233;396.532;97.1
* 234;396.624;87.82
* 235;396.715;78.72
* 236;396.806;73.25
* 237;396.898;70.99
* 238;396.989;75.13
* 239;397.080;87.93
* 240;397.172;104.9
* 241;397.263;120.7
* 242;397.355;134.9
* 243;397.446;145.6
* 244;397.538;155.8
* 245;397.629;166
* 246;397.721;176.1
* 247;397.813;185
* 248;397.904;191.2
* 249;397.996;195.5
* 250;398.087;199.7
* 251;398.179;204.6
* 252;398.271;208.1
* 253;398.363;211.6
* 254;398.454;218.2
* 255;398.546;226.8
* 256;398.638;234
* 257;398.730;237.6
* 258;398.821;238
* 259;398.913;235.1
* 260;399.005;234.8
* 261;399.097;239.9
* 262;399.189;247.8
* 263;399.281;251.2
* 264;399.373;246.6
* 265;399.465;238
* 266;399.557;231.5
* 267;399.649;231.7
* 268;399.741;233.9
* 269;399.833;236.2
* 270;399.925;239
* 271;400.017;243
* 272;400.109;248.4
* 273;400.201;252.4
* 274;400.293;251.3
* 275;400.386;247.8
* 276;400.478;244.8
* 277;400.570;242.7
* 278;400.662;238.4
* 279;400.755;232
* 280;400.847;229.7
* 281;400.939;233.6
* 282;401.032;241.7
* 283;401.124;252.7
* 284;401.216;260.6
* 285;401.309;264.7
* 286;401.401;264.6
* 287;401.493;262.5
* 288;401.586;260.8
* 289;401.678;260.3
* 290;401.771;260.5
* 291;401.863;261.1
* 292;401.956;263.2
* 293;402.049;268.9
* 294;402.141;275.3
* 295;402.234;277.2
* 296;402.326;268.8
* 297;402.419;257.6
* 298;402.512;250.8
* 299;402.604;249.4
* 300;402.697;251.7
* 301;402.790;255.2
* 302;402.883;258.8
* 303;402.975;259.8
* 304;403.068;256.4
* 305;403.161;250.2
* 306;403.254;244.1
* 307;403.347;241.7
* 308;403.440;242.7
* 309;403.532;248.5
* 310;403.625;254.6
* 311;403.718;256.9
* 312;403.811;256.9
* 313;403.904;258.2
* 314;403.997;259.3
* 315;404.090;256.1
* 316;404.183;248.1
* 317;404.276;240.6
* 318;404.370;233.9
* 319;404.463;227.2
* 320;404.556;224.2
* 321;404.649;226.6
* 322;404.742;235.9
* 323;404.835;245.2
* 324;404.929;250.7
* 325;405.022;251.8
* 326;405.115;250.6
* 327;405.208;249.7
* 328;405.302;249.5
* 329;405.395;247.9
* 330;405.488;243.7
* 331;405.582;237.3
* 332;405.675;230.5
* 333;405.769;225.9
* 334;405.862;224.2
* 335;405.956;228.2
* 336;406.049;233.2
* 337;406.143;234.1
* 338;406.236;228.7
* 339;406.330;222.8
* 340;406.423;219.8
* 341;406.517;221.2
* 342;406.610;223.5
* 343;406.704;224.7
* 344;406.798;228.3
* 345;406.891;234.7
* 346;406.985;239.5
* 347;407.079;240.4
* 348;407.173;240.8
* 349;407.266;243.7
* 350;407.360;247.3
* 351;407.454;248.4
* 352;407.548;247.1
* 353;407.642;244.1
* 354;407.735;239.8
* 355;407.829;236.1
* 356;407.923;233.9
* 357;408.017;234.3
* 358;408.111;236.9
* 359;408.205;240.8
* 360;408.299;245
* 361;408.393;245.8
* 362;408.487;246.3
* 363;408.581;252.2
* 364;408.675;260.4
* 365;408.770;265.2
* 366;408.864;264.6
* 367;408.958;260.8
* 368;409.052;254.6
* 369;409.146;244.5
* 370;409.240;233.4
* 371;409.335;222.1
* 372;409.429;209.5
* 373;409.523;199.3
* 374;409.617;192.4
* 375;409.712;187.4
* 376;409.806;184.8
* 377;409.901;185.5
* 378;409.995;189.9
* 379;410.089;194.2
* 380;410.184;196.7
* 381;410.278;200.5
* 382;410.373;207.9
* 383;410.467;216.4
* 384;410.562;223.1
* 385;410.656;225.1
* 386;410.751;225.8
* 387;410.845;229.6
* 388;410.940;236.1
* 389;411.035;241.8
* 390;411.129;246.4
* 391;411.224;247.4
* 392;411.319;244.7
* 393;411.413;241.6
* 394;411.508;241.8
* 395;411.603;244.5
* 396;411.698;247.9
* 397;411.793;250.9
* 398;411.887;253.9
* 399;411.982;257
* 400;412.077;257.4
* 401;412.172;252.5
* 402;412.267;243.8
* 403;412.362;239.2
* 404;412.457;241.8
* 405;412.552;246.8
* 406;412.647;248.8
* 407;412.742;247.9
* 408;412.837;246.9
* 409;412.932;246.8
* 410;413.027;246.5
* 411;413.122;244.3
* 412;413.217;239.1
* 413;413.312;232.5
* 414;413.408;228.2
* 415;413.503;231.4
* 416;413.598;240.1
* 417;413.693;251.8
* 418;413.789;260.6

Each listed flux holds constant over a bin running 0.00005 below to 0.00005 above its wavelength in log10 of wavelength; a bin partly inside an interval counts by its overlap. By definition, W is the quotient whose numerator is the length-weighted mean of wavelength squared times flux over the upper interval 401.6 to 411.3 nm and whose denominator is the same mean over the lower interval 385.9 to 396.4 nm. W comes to 1.55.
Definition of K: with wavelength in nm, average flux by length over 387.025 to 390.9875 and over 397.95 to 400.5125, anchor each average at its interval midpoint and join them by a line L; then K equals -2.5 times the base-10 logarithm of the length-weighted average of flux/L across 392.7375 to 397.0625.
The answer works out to 0.41 mag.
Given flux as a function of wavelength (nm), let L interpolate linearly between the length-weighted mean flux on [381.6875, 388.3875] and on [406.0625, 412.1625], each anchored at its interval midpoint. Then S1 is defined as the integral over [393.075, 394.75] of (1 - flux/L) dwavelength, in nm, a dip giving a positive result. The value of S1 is 0.489 nm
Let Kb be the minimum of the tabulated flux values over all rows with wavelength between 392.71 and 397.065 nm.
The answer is 70.99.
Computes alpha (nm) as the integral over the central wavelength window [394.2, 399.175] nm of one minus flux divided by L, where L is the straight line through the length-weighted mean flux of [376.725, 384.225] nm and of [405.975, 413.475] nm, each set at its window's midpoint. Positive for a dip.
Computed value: 0.69 nm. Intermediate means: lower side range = 150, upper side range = 234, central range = 170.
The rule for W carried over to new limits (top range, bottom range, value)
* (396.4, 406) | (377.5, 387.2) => 1.56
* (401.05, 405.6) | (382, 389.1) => 1.79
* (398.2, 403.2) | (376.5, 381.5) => 1.73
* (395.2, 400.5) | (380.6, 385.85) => 1.31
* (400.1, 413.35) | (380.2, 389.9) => 1.70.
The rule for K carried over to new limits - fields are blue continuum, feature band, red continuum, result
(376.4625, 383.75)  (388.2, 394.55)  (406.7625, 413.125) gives 0.15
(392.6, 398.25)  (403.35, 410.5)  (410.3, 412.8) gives -0.11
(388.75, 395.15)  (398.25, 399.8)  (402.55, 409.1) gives -0.14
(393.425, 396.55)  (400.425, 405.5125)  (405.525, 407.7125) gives -0.20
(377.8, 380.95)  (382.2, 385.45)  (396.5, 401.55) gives 0.22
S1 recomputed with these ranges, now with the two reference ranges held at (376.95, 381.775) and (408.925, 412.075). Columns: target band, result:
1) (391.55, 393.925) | 0.56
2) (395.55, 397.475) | 0.71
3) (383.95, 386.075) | 0.11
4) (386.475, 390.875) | 0.31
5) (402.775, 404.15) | -0.27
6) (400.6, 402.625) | -0.47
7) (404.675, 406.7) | -0.18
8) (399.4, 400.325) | -0.16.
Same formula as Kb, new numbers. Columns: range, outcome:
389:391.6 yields 138.9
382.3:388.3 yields 101.6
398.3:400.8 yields 211.6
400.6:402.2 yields 229.7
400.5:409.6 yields 199.3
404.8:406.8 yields 219.8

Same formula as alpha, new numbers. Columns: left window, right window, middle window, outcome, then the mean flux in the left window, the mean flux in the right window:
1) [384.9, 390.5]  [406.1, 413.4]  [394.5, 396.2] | 0.09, 170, 235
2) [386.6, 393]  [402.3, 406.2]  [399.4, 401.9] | -0.21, 173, 245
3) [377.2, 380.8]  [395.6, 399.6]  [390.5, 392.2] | -0.27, 161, 172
